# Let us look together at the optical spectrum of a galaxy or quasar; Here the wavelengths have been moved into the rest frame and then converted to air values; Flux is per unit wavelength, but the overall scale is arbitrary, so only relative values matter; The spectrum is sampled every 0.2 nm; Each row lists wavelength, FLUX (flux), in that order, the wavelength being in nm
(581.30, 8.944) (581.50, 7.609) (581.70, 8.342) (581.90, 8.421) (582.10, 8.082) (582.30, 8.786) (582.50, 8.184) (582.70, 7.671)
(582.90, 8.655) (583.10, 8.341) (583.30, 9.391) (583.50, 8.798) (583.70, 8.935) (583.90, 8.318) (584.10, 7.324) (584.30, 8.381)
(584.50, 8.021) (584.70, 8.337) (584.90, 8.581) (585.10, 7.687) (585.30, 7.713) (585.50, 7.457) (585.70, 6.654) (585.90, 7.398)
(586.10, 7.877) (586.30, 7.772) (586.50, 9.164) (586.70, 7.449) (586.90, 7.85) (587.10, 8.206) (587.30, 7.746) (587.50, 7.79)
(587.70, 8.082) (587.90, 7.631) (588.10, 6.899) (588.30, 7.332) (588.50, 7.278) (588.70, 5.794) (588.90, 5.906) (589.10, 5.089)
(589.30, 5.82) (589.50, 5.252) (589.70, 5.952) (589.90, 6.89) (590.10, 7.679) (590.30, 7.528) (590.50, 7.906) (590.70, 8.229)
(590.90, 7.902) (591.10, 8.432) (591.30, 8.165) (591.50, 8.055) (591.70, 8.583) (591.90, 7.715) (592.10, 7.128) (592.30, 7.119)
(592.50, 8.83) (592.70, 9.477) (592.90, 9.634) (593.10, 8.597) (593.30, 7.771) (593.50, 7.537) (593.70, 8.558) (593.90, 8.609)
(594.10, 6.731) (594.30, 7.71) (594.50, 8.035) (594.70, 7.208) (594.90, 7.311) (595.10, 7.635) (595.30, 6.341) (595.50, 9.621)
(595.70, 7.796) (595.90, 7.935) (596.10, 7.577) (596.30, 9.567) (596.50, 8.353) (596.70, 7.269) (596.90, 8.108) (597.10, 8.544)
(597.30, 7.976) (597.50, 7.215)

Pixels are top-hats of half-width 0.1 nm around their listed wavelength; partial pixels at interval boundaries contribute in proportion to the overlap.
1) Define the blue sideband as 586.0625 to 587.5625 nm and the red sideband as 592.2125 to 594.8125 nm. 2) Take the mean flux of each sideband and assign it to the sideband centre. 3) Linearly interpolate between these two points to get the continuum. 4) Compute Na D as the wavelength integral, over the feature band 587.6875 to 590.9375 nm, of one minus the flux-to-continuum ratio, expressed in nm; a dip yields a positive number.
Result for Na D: 0.49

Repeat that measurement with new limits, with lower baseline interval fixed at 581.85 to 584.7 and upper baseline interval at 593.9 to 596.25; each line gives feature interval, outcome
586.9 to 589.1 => 0.25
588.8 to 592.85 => 0.27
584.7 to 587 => 0.12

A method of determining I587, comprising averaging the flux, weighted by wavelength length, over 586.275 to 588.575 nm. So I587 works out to 7.77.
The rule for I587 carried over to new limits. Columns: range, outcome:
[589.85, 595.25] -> 7.96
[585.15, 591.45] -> 7.33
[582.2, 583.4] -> 8.5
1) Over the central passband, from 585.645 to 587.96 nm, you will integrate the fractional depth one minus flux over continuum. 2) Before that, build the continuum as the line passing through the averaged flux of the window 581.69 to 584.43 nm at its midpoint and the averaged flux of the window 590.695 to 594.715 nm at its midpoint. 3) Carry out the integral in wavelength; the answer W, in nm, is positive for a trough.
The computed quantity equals 0.13 nm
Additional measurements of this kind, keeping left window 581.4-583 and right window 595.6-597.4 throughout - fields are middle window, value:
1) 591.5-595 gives 0.05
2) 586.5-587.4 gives 0.02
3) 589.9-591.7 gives 0.04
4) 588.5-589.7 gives 0.36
